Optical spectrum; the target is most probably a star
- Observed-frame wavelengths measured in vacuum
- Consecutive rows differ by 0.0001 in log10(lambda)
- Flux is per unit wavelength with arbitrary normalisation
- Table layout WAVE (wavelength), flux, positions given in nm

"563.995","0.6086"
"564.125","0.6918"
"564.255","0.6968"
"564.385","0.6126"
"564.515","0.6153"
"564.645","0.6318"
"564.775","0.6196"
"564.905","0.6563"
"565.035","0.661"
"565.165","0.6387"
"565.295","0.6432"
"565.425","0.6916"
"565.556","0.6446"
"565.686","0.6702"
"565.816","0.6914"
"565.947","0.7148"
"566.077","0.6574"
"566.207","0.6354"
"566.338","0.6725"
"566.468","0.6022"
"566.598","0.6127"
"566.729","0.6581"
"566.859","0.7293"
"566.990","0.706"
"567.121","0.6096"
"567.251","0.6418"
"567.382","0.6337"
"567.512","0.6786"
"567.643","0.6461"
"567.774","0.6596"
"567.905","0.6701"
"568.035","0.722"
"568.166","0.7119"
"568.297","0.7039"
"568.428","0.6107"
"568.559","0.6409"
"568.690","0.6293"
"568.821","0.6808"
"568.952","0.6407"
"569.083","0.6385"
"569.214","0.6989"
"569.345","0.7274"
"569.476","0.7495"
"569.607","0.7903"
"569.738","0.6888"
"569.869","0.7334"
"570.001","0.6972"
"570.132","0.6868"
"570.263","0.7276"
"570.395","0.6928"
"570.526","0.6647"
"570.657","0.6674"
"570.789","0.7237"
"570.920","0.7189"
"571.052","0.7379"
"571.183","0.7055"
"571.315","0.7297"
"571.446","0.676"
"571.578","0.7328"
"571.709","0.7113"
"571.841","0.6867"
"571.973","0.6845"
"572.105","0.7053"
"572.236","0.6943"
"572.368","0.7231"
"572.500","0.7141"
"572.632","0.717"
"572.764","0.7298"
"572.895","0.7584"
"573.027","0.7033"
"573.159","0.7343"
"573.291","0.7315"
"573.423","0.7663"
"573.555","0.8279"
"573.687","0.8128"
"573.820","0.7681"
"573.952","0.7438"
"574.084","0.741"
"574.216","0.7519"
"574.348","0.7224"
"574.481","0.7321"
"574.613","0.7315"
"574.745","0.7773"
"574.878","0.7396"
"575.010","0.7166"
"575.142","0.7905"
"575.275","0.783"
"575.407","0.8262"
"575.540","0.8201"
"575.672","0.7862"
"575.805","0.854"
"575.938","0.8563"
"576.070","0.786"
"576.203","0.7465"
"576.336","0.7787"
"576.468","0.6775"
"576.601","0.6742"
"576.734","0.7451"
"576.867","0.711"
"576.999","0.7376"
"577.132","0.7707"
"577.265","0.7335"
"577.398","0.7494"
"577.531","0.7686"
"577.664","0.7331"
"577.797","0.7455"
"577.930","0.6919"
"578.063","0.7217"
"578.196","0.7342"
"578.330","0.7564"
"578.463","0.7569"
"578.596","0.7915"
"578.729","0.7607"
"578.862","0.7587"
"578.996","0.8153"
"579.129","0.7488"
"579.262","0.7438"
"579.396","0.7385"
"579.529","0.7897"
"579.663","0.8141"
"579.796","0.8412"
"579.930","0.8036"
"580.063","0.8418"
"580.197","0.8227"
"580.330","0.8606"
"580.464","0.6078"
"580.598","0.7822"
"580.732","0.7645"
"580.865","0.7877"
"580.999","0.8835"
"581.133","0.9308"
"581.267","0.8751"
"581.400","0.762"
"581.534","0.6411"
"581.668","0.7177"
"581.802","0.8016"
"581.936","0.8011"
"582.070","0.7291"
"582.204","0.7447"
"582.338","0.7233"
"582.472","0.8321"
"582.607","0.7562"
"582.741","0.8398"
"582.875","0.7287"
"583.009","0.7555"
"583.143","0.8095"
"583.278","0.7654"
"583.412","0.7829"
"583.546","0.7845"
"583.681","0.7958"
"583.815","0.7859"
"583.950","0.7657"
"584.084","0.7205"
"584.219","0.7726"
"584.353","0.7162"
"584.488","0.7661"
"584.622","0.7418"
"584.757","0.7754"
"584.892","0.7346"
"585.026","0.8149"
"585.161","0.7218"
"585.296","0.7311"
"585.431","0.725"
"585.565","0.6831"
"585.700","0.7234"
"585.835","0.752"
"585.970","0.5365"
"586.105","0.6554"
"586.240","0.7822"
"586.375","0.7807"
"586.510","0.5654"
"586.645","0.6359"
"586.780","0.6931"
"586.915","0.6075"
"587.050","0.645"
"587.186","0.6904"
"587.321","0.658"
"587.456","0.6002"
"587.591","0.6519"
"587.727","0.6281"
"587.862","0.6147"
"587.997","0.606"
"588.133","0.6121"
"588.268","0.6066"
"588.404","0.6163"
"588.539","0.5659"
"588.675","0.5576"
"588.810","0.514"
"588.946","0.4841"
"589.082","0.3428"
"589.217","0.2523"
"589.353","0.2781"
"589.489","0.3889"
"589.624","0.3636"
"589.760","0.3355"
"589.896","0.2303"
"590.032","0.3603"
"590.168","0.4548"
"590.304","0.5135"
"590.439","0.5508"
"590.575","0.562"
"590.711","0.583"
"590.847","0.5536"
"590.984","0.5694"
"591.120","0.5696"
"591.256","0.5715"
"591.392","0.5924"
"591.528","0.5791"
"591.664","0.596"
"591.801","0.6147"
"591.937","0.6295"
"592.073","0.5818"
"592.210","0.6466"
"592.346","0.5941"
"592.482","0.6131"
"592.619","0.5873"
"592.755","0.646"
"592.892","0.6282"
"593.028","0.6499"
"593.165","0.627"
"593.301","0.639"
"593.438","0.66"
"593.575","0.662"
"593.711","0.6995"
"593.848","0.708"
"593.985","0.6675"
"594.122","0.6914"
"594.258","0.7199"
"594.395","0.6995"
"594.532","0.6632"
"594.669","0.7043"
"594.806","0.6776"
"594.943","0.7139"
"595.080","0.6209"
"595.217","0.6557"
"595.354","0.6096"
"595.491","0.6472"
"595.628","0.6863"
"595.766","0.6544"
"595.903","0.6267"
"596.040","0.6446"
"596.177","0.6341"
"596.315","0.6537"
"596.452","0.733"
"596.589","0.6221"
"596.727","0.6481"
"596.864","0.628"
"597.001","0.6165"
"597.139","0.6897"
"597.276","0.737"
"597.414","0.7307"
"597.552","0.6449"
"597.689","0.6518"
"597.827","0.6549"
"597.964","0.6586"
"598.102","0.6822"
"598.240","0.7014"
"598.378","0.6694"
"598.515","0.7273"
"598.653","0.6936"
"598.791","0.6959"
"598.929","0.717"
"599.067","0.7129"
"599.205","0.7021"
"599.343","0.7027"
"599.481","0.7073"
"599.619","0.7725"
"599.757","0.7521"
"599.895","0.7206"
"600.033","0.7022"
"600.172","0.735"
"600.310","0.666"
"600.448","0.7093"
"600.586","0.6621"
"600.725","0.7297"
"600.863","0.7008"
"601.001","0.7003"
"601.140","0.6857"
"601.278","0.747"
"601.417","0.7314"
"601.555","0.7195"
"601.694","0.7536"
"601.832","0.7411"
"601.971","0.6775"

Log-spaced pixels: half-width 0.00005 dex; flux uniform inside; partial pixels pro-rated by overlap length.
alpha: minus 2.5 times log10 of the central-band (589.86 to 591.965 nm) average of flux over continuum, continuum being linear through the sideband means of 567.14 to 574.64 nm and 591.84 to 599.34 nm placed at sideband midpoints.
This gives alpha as 0.25 mag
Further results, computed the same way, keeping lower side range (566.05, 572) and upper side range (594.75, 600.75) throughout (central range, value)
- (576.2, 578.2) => -0.08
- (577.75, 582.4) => -0.14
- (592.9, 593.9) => 0.03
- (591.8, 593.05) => 0.11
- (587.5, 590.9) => 0.36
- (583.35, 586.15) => -0.08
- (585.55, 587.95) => 0.04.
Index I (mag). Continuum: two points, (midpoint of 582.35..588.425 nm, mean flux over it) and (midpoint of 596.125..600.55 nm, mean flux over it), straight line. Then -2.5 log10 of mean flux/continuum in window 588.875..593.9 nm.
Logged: 0.29 mag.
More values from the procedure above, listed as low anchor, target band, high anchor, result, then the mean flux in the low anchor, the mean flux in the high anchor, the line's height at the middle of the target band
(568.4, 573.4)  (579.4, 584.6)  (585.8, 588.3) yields -0.17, 0.704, 0.648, 0.665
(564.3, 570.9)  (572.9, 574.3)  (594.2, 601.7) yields -0.13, 0.671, 0.687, 0.674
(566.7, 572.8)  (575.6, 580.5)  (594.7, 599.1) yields -0.12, 0.692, 0.67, 0.685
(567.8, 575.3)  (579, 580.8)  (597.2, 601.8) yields -0.10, 0.717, 0.706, 0.714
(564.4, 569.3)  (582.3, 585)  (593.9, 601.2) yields -0.15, 0.658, 0.684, 0.672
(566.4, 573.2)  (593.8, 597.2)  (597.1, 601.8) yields 0.06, 0.691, 0.705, 0.703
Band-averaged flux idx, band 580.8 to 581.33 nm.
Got 0.869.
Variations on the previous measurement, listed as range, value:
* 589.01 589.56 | 0.317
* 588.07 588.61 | 0.6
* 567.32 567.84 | 0.654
